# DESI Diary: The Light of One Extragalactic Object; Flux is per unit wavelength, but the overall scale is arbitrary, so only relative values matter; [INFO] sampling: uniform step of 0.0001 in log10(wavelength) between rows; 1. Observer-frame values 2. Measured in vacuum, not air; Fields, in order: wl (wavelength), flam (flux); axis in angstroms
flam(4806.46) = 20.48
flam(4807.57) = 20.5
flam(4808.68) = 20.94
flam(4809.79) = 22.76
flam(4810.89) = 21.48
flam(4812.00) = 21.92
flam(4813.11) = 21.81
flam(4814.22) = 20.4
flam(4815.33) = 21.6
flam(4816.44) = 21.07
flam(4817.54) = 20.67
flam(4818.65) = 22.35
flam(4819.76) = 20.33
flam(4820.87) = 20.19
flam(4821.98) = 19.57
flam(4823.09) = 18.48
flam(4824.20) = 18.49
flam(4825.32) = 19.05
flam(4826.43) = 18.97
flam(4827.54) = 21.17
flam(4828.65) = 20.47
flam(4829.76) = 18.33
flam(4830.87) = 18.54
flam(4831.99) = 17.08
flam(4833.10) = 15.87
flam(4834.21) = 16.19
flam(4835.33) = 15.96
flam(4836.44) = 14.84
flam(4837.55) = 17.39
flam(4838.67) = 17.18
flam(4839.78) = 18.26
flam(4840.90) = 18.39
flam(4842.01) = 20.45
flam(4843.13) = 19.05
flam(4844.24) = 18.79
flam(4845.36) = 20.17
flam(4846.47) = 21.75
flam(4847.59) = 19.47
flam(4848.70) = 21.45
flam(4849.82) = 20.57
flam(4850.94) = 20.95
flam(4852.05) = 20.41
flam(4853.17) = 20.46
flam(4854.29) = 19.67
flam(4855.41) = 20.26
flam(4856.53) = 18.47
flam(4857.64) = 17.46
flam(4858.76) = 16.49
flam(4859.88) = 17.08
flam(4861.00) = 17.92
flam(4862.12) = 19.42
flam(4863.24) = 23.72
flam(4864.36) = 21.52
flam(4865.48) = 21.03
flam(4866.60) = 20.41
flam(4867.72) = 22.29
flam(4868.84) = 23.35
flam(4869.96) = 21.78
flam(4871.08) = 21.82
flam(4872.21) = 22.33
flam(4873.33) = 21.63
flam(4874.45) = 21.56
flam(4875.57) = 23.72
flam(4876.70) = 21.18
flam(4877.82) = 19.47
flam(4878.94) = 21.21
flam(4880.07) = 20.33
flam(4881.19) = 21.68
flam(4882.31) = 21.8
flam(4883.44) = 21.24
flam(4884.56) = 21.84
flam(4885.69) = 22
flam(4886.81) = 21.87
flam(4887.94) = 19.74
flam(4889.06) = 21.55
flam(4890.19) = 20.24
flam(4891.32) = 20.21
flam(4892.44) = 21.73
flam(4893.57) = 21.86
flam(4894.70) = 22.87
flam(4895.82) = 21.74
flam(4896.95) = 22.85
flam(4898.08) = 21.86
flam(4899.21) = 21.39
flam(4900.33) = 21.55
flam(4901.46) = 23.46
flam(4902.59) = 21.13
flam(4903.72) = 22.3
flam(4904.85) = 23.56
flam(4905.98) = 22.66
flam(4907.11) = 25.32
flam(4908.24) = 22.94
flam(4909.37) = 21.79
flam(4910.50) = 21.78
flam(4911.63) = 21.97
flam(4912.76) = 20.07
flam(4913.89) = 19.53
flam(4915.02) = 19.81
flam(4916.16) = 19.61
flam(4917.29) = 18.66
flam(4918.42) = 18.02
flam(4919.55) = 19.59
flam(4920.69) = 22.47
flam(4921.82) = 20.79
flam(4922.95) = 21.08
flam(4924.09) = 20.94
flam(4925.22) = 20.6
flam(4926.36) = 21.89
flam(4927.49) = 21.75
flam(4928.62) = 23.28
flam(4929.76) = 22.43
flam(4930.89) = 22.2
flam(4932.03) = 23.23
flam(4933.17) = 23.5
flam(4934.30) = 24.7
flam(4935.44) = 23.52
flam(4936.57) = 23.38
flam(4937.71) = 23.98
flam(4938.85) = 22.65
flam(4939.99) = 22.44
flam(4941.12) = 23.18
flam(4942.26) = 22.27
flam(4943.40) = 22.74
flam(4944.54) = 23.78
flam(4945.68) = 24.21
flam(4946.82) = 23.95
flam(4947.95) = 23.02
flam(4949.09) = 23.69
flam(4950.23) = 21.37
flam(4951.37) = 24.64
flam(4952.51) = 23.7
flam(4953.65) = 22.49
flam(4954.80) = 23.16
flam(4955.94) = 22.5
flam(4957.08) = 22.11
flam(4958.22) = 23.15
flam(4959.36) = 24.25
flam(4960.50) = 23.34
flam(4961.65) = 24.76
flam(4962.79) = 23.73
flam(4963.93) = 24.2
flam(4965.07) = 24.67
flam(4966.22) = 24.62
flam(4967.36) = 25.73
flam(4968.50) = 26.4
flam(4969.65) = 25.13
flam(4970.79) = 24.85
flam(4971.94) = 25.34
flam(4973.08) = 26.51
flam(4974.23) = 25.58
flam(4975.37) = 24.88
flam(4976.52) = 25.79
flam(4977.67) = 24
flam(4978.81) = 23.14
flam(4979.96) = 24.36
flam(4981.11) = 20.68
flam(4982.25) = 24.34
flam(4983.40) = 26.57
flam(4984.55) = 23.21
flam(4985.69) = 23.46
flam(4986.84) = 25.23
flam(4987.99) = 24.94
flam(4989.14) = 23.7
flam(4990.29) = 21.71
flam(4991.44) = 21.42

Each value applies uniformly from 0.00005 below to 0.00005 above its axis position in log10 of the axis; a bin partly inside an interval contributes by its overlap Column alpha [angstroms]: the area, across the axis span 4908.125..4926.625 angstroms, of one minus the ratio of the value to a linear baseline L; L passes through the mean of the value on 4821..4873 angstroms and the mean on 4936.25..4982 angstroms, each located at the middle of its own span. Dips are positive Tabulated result 1.3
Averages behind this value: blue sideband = 19.4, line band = 20.6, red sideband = 23.9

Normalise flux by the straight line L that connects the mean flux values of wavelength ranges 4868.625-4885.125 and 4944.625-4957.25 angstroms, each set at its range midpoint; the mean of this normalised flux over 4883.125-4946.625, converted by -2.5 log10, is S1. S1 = 0.02 mag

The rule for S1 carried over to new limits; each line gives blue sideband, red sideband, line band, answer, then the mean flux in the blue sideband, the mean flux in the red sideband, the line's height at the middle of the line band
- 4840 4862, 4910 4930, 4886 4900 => -0.066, 19.4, 20.8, 20.2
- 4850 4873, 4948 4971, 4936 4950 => 0.003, 20.4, 23.9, 23.3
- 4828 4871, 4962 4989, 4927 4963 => 0.007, 19.3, 24.7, 23.4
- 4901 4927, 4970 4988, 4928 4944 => -0.034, 21.3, 24.6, 22.4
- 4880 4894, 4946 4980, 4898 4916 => 0.006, 21.3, 24.2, 22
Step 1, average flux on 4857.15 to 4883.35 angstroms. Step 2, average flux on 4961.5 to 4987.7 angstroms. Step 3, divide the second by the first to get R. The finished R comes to 1.2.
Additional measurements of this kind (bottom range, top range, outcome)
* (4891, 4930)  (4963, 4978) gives 1.17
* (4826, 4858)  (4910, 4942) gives 1.15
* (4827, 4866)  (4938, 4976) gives 1.26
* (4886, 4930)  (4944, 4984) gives 1.12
